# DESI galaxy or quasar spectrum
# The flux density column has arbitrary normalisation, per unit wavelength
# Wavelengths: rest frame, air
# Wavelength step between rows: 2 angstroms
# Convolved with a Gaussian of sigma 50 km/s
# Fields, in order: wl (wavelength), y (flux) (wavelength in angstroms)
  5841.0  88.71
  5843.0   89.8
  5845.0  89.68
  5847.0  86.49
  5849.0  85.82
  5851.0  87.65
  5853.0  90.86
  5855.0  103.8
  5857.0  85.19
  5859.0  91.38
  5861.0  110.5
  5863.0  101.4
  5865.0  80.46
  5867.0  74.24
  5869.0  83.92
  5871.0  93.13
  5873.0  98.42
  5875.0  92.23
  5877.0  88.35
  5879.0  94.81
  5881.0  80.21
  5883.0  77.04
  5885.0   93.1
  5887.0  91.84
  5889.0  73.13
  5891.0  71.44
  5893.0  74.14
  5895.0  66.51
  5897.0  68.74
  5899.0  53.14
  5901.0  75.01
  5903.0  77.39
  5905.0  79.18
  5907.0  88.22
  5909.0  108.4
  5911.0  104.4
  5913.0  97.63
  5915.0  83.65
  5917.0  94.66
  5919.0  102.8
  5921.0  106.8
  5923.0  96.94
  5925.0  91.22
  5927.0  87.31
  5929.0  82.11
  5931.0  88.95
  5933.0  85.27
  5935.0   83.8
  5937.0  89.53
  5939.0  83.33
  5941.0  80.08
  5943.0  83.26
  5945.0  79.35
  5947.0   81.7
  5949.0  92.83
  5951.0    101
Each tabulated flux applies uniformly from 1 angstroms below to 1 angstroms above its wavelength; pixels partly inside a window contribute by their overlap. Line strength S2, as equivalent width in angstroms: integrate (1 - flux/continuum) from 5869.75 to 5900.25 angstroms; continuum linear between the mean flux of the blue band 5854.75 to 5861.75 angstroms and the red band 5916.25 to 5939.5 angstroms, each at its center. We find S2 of 4.4 angstroms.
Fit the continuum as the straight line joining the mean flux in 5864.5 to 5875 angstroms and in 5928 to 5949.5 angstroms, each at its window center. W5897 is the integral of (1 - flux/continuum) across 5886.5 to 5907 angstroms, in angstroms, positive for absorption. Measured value 3.0 angstroms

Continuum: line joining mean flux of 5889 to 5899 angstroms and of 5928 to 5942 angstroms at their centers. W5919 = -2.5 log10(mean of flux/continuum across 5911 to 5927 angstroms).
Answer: -0.22 mag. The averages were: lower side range 68.8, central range 96.2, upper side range 84.7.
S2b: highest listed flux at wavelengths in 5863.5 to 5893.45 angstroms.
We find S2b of 98.42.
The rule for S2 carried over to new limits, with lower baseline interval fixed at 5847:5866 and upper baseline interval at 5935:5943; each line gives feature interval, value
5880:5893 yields 1.30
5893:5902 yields 2.20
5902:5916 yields -0.65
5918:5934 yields -1.34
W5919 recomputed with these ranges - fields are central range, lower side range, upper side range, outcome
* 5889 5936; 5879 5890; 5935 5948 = -0.02 mag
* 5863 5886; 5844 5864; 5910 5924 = 0.09 mag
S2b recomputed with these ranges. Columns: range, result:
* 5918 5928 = 106.8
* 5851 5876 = 110.5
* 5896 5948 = 108.4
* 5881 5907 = 93.1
